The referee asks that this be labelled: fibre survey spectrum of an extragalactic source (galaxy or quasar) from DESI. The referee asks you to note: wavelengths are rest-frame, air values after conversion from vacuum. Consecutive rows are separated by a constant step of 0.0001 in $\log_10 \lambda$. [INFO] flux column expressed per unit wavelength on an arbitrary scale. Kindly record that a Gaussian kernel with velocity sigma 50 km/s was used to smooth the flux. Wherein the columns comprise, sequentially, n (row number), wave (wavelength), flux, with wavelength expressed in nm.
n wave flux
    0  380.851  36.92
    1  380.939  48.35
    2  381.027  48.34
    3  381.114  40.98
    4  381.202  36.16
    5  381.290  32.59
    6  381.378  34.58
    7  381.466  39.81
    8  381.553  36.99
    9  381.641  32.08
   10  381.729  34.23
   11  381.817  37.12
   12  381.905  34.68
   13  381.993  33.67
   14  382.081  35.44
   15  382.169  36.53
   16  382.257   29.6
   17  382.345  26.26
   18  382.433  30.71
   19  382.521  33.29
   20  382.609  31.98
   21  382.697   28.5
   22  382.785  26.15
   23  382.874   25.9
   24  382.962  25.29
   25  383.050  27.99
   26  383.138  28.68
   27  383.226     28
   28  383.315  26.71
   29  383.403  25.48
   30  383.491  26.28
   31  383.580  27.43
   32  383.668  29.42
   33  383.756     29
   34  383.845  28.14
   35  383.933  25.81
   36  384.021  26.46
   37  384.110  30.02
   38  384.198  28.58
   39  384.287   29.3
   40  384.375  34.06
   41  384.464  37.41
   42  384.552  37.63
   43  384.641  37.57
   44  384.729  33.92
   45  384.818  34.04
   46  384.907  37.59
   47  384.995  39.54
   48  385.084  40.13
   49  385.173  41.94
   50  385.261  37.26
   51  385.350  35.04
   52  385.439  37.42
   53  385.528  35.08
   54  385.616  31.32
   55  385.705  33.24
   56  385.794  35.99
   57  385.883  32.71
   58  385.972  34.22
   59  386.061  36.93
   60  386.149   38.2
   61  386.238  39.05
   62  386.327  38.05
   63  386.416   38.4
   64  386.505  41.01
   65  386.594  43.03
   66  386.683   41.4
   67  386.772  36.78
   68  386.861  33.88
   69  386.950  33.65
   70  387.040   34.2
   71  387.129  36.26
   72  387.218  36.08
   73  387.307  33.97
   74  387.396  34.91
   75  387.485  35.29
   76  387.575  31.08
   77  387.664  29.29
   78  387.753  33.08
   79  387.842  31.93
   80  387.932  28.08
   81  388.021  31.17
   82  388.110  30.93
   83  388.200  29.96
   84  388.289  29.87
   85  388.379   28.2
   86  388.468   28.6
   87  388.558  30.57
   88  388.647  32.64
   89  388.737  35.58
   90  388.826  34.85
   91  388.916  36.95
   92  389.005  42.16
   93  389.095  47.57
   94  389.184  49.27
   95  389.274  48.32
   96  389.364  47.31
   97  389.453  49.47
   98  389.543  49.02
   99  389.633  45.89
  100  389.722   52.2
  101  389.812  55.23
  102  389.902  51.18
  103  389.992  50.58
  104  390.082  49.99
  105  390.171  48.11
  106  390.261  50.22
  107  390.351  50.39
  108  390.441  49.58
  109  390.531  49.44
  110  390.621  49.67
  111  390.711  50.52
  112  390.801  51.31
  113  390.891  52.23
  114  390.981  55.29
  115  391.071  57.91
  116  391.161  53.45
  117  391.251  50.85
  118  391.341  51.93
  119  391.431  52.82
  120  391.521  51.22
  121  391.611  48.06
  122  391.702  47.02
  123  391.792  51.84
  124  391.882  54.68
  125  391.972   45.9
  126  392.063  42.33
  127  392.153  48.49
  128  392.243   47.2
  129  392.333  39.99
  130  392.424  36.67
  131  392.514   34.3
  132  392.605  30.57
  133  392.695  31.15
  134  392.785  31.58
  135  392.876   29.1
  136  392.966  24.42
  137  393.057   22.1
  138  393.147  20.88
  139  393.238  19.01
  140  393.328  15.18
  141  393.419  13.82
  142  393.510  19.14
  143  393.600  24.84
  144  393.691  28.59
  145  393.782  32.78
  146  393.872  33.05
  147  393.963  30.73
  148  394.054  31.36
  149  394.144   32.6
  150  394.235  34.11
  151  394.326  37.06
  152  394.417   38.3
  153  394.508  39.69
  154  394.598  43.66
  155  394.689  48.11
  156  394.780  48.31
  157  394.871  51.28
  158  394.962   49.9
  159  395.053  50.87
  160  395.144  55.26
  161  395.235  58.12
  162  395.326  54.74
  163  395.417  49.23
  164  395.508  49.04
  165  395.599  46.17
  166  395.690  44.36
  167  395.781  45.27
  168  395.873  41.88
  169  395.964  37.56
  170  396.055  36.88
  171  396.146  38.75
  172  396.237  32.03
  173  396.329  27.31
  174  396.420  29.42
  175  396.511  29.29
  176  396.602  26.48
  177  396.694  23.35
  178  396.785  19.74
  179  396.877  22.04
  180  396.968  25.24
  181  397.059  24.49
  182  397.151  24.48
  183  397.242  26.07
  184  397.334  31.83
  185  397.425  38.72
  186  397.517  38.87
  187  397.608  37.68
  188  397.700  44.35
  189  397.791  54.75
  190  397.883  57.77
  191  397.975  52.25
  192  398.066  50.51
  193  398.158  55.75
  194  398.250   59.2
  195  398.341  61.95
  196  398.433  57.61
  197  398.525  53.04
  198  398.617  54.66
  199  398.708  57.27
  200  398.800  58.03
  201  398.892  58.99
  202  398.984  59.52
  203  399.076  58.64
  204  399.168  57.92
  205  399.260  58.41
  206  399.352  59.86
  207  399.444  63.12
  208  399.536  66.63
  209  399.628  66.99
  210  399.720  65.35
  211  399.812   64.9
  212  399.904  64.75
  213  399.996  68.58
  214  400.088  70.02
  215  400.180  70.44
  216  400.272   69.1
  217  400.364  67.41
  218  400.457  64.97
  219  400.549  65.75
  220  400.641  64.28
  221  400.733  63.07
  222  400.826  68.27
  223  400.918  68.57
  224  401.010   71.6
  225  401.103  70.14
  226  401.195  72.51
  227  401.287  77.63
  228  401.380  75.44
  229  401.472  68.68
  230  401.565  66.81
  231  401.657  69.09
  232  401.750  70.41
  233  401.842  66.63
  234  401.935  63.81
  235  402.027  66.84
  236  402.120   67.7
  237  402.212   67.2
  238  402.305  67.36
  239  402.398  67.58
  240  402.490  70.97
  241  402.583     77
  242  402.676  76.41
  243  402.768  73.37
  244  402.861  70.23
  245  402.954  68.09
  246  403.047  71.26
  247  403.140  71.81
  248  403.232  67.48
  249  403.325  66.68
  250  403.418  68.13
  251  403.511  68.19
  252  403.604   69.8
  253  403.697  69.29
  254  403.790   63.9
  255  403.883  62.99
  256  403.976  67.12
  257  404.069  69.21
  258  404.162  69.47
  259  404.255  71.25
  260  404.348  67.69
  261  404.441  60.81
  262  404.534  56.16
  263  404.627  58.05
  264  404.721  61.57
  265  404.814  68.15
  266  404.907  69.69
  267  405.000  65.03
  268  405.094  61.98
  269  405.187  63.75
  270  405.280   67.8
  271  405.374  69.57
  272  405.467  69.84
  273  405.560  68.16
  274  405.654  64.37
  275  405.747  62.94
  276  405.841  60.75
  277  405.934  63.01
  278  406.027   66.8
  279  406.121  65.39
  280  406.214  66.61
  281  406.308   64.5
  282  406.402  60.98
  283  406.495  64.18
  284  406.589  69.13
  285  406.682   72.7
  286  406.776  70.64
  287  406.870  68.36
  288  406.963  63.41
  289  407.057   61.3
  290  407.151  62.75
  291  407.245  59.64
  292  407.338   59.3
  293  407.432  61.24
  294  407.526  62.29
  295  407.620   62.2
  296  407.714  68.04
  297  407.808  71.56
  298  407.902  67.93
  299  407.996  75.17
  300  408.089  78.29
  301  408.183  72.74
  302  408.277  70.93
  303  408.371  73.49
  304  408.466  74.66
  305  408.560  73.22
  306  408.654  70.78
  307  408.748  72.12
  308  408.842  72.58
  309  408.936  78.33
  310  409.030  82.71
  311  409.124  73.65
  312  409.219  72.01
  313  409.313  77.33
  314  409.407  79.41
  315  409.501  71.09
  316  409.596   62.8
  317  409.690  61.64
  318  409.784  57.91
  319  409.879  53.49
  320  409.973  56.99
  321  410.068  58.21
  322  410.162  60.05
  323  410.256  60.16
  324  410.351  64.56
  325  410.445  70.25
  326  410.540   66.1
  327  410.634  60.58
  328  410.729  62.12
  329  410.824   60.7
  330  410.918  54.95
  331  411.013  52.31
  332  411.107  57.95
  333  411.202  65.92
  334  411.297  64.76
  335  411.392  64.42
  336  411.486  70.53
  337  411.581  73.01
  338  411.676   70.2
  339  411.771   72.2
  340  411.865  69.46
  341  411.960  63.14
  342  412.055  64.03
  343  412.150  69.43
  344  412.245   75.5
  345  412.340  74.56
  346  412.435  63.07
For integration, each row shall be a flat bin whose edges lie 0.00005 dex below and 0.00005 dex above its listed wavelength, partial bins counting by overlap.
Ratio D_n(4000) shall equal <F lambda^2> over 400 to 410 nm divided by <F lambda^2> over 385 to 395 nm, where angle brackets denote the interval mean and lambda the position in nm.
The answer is 1.9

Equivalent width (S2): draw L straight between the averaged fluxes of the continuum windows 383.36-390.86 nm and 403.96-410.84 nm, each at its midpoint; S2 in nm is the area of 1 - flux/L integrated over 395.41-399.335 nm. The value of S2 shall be 0.70 nm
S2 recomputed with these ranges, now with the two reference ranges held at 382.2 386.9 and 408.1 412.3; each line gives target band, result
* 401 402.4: -0.335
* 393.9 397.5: 0.750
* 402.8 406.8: -0.423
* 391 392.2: -0.232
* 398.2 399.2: -0.114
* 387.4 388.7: 0.233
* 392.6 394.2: 0.669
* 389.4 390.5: -0.271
